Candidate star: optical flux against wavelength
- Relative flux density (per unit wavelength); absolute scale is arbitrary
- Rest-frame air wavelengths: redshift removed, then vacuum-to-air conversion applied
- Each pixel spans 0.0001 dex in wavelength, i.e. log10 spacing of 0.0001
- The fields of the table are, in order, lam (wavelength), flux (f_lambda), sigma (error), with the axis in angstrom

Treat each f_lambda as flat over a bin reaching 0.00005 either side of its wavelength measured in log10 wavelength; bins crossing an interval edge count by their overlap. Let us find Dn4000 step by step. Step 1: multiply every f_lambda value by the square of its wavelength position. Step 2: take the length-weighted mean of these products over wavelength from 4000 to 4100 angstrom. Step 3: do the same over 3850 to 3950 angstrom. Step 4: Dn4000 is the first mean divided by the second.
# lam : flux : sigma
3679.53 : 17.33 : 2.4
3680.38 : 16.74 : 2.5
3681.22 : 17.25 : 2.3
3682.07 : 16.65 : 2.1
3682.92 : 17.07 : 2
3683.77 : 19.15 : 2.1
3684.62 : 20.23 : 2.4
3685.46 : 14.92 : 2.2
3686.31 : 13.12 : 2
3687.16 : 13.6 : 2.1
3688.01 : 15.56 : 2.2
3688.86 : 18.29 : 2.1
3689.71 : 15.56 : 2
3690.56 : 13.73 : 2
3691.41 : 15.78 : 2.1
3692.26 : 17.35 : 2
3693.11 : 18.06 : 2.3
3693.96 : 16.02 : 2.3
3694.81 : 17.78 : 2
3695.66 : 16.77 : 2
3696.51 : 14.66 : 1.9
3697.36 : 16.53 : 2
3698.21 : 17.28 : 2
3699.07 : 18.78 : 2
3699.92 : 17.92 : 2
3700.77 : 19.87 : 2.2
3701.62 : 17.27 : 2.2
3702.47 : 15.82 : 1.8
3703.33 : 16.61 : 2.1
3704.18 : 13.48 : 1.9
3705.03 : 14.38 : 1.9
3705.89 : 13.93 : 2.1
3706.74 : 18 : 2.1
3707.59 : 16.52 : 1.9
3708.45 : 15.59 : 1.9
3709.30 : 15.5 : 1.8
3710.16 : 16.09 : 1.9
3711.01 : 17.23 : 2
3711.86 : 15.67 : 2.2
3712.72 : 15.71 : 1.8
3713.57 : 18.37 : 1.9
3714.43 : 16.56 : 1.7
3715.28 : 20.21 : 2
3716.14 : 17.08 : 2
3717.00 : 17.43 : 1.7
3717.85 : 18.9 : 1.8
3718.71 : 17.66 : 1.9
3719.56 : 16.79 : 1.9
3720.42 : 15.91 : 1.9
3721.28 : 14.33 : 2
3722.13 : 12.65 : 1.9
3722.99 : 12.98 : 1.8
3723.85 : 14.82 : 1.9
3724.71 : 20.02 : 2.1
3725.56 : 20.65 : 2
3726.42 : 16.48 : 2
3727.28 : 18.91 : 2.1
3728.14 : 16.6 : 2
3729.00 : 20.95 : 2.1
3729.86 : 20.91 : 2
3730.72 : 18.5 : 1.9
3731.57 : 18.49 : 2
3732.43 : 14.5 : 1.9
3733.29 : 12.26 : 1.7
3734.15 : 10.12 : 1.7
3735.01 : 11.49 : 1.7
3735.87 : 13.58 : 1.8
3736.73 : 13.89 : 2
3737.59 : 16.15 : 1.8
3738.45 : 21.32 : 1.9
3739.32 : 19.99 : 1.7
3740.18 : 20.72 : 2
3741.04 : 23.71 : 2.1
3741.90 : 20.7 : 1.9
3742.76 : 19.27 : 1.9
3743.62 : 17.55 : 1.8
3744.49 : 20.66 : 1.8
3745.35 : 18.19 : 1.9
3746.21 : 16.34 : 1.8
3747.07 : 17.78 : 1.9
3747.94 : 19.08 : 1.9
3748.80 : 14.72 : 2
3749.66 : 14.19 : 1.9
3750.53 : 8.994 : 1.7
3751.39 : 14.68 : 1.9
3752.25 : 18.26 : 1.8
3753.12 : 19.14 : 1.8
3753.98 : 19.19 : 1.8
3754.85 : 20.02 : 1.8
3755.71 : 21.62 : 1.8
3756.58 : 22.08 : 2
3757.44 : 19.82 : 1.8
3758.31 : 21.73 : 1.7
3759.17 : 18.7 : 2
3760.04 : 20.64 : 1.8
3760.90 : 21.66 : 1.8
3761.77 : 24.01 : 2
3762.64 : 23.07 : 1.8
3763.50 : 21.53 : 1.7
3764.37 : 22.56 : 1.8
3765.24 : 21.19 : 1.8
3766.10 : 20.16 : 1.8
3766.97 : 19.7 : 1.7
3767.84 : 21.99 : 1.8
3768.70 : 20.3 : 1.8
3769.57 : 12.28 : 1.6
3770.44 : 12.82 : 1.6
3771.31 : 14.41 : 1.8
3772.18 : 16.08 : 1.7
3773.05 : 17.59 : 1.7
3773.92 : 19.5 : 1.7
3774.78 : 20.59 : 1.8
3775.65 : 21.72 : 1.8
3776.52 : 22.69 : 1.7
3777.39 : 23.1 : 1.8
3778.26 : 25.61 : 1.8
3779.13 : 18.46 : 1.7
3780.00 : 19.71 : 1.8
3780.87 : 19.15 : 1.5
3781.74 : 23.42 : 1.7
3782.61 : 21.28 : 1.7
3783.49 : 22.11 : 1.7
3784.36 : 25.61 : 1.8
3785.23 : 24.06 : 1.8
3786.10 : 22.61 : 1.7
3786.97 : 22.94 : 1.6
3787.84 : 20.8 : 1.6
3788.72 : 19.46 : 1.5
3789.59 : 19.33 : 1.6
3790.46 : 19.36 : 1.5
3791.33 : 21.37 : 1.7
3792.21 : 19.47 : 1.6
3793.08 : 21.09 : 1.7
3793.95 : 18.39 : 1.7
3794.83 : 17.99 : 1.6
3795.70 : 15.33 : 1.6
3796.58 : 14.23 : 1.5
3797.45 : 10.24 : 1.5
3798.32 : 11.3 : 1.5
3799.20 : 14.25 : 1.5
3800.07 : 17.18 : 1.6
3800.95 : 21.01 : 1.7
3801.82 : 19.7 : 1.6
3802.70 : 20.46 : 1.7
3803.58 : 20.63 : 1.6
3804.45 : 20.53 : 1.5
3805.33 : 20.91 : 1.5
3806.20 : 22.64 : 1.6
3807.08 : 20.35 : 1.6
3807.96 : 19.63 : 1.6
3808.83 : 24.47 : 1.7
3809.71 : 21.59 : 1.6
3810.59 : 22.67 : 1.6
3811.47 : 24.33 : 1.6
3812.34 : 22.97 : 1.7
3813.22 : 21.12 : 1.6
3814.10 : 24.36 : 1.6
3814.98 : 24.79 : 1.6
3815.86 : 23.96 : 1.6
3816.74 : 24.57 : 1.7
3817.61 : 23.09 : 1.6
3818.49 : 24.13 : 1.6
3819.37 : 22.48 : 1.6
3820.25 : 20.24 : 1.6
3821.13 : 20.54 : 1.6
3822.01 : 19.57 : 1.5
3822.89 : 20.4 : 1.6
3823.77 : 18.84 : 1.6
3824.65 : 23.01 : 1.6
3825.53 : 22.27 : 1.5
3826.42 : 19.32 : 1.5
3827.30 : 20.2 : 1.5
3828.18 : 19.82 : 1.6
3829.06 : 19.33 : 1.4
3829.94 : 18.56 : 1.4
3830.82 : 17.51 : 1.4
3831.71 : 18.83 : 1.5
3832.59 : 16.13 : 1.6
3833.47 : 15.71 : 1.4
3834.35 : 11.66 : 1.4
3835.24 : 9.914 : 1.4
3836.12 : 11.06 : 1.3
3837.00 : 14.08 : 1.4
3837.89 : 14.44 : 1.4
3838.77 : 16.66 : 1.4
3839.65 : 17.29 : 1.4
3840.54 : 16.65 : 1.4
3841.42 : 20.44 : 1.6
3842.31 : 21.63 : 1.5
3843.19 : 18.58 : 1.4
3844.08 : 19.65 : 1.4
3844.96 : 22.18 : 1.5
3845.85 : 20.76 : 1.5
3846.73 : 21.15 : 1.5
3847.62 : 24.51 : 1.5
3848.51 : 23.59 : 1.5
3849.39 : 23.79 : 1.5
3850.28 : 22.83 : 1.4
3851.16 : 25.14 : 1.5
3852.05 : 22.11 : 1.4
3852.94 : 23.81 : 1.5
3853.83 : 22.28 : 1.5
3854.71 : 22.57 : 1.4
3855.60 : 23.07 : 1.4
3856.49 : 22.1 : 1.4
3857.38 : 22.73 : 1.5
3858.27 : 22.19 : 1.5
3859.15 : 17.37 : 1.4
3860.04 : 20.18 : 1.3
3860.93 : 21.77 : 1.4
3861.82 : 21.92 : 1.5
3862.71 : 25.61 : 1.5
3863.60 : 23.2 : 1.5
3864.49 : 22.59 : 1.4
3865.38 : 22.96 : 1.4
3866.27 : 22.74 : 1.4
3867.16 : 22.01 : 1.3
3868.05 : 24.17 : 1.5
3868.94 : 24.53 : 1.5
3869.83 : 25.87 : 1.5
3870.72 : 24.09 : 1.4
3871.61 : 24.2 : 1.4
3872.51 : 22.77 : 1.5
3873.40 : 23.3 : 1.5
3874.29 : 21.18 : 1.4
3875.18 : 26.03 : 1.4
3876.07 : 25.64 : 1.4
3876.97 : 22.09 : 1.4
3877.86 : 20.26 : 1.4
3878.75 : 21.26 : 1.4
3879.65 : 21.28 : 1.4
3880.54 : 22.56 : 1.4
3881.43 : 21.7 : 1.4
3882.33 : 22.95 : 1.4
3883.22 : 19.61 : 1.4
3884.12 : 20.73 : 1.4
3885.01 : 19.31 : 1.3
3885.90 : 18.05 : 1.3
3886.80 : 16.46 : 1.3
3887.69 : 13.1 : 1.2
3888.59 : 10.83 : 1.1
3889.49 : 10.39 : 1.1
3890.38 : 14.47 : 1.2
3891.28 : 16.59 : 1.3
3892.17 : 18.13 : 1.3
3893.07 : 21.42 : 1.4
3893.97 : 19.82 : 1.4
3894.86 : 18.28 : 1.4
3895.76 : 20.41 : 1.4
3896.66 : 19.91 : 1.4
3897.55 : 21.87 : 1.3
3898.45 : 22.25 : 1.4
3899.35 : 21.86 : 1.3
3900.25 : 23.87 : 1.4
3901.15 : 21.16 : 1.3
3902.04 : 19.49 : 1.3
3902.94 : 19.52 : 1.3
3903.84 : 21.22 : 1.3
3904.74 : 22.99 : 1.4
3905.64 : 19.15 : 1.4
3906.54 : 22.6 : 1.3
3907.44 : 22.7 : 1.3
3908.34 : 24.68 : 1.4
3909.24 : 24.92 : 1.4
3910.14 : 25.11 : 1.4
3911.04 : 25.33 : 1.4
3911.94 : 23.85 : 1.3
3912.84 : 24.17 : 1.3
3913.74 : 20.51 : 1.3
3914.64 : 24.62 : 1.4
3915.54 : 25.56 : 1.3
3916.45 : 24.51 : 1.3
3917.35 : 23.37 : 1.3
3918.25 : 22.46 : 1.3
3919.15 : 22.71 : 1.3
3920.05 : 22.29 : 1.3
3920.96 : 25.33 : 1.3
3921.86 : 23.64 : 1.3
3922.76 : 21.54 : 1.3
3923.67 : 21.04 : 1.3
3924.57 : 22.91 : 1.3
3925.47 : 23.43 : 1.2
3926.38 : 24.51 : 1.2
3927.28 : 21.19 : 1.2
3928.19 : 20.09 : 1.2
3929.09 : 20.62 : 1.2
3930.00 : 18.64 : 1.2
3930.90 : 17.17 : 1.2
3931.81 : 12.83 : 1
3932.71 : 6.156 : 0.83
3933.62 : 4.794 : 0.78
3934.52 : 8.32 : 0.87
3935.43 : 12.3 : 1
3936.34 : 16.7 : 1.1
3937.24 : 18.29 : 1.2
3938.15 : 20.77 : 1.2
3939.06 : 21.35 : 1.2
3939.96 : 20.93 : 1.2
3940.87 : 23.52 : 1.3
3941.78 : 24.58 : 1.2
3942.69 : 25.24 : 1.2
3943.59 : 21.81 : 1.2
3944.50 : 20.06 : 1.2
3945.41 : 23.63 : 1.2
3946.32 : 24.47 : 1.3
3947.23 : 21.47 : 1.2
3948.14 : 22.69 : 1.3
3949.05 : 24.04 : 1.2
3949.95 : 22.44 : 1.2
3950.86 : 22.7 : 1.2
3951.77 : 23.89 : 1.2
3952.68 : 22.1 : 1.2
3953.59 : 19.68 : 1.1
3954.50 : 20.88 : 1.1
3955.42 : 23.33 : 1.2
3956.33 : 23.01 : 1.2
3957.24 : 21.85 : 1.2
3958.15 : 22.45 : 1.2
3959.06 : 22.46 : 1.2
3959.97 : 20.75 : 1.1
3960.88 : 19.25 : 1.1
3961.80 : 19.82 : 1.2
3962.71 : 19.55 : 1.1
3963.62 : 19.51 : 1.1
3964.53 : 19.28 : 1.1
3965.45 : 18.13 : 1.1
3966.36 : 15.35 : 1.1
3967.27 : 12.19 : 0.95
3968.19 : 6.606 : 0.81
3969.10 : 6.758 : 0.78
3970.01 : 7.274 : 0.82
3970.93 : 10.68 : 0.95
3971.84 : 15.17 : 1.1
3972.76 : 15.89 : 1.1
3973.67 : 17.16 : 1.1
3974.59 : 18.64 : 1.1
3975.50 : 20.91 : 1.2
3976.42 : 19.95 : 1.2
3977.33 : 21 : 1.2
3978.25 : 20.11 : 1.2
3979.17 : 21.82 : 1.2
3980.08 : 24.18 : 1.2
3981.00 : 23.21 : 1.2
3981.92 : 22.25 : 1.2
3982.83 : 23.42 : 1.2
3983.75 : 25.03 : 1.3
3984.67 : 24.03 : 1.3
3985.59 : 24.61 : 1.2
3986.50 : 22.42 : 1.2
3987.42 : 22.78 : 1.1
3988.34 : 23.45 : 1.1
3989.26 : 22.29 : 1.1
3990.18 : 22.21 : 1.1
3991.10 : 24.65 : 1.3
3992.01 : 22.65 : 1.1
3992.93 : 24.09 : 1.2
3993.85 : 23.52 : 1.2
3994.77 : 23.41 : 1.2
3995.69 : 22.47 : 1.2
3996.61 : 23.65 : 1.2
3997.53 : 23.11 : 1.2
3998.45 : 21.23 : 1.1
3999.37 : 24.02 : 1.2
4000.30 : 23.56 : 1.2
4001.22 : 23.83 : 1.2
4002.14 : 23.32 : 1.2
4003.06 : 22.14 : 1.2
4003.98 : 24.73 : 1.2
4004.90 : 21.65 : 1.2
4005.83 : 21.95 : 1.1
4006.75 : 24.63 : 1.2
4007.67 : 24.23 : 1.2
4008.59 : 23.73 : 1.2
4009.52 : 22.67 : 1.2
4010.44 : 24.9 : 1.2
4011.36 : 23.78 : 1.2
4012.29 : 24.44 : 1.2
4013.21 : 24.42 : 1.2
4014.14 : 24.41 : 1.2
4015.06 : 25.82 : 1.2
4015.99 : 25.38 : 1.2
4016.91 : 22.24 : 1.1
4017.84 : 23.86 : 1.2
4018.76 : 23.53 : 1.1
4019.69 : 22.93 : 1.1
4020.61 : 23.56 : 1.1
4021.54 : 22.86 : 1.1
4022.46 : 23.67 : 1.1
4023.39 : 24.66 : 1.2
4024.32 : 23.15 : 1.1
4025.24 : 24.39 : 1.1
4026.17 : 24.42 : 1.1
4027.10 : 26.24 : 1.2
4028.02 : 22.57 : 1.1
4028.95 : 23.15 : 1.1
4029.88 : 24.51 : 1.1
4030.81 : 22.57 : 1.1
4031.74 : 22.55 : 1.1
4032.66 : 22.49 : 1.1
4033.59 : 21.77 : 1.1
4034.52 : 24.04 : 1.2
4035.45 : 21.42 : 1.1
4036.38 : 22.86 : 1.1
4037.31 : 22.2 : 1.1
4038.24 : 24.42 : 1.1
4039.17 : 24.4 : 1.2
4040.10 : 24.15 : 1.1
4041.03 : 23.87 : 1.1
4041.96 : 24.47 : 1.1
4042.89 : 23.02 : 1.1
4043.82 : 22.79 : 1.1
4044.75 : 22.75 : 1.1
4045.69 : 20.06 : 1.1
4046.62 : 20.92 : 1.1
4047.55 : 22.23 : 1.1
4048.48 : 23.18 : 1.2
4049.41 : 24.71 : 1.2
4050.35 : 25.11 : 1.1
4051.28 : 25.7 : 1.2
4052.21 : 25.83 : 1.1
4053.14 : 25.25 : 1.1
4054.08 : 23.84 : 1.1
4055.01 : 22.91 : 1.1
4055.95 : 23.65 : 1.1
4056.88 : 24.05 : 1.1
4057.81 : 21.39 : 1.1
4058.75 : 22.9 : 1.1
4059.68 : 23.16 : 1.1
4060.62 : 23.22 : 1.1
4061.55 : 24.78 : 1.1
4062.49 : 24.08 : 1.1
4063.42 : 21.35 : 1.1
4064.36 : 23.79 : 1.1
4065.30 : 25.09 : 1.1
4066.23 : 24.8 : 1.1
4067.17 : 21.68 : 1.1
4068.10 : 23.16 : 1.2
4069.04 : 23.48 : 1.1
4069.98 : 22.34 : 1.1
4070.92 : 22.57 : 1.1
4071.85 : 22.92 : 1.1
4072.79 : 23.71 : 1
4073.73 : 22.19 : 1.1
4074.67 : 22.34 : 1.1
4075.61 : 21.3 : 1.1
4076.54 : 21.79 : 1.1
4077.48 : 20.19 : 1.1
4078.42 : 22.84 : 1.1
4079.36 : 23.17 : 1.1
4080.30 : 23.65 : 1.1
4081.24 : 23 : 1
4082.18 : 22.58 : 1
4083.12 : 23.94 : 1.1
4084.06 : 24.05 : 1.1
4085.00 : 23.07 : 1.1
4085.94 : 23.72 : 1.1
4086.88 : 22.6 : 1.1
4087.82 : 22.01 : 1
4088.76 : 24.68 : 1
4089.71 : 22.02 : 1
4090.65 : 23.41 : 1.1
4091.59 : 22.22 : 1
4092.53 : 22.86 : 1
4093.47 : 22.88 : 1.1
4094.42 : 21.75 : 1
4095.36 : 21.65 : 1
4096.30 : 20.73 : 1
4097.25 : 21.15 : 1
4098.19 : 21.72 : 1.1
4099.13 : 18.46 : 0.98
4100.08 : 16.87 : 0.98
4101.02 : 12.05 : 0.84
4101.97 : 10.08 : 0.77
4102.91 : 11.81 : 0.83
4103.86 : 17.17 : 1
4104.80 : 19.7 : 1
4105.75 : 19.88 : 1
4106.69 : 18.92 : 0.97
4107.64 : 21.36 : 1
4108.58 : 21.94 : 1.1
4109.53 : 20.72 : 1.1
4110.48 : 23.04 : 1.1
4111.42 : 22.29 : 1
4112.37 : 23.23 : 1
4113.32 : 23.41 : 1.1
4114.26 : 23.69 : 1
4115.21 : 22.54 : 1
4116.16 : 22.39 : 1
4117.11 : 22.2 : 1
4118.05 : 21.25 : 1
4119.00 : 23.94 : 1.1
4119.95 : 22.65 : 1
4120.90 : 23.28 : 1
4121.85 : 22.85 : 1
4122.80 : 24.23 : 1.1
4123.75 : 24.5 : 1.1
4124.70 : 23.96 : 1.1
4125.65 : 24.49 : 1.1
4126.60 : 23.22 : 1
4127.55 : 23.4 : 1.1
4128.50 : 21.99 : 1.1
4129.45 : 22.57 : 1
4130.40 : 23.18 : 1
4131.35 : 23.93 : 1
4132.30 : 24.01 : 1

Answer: 1.2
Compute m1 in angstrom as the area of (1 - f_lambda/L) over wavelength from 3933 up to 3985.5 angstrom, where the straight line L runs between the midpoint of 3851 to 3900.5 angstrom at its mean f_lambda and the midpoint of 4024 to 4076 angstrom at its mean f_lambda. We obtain 6.6 angstrom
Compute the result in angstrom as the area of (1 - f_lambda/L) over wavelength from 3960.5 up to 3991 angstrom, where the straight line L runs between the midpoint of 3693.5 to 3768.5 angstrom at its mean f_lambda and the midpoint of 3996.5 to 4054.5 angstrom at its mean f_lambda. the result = 4.83 angstrom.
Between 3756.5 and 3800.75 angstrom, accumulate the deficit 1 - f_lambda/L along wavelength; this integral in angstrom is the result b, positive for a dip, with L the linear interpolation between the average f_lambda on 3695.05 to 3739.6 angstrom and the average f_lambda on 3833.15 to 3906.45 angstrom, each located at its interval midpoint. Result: -3.8 angstrom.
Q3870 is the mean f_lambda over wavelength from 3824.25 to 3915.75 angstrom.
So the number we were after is 20.7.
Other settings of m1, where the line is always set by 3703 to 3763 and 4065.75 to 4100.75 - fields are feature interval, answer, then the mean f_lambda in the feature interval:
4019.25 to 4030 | -1.16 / 23.8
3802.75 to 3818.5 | -3.35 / 22.5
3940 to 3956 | -1.76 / 22.7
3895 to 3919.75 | -3.33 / 22.6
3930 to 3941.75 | 2.64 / 15.7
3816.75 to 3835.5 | -0.58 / 19.3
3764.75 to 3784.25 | -1.91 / 19.8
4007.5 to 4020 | -1.57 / 24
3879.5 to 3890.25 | 0.93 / 17.9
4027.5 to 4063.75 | -2.52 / 23.3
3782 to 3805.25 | -1.27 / 19.3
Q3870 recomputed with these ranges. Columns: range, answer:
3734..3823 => 19.7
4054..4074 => 23.2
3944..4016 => 21.4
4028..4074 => 23.3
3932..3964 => 20.1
